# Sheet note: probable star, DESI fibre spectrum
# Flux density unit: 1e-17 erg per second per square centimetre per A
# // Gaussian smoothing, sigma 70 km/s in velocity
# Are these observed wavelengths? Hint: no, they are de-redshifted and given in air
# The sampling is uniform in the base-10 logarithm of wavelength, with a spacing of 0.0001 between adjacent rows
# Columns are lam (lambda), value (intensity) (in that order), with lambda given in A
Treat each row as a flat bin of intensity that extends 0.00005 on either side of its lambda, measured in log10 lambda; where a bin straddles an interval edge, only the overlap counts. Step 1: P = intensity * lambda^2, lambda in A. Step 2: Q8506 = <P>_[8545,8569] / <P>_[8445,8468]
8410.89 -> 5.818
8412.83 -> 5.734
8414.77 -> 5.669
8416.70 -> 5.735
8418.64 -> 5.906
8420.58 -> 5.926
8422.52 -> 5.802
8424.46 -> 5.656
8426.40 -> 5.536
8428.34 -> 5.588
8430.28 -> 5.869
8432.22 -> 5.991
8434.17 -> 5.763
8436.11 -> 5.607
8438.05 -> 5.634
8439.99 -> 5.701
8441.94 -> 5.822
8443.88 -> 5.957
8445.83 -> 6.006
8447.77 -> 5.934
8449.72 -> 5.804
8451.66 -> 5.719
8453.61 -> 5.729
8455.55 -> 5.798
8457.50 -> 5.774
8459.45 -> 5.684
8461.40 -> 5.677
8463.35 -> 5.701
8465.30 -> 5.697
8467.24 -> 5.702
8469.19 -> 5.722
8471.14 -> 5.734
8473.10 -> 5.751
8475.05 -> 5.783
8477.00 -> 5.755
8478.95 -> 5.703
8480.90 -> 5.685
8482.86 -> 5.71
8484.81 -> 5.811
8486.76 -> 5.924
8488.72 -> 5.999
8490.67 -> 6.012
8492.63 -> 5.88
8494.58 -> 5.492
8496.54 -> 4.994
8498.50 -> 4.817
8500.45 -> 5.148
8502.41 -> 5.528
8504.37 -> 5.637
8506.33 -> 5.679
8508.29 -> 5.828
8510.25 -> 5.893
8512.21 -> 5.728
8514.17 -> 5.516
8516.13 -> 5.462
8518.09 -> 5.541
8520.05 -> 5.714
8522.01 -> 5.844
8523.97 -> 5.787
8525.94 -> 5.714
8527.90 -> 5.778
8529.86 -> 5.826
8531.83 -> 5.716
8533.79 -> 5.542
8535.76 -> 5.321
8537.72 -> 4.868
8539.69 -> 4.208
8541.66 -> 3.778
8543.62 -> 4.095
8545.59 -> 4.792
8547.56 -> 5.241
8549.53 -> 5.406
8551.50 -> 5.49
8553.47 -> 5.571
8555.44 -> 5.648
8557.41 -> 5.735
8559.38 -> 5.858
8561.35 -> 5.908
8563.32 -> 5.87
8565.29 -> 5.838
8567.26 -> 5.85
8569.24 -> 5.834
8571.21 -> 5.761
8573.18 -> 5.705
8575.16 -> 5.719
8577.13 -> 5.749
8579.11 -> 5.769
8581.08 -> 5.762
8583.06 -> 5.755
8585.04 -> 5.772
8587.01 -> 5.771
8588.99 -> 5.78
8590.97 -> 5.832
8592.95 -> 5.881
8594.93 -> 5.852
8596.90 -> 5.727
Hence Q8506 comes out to 1.0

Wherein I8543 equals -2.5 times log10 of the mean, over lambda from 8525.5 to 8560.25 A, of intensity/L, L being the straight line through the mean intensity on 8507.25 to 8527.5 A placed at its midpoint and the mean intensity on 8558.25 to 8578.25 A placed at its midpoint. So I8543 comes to 0.101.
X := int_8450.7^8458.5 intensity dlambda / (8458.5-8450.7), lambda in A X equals 5.75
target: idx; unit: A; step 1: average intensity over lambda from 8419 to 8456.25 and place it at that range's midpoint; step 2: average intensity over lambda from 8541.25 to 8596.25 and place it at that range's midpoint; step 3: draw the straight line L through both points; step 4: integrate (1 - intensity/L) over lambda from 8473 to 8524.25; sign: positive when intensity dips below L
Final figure 0.4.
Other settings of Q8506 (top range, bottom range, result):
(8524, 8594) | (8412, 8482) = 0.99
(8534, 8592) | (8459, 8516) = 0.98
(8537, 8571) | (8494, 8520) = 0.98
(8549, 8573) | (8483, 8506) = 1.05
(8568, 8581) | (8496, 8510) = 1.08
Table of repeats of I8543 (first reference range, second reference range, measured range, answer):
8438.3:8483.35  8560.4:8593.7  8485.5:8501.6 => 0.04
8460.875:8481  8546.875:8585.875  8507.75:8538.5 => 0.02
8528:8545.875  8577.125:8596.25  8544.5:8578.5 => -0.05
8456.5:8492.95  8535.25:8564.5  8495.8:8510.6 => 0.02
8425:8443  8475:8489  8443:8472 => 0.00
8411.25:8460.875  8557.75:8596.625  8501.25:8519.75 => 0.03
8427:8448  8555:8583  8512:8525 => 0.03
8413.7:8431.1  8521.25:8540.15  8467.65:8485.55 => -0.02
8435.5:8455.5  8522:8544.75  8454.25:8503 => -0.02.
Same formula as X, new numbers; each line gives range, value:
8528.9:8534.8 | 5.69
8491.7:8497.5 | 5.46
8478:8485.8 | 5.73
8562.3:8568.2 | 5.86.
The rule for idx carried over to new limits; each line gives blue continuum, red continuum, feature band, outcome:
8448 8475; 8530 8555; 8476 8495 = -0.9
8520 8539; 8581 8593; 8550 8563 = 0.0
